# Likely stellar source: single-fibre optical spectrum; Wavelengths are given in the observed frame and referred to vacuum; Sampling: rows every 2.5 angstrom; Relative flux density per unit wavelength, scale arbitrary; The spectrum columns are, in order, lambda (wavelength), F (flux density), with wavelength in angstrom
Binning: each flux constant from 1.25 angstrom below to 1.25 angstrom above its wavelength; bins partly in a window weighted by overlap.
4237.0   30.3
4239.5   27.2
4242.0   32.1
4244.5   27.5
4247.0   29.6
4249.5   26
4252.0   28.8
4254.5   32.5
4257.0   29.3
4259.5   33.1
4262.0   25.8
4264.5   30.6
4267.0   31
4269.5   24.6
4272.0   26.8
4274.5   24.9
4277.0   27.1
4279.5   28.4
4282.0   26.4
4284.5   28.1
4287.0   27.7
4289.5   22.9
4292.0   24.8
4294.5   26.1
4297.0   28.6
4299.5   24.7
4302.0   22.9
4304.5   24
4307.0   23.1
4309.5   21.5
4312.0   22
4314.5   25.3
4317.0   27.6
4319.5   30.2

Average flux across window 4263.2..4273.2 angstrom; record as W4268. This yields 28.2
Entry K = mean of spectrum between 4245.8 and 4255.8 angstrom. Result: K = 29.2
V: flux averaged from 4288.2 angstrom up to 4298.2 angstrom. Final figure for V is 25.6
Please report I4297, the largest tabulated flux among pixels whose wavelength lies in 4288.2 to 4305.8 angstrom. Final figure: 28.6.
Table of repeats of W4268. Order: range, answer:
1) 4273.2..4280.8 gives 26.8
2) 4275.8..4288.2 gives 27.5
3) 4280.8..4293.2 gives 26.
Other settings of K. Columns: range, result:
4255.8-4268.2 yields 30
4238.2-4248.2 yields 29.1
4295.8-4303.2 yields 25.4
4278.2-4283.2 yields 27.4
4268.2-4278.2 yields 25.9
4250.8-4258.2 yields 30.2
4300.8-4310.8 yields 22.9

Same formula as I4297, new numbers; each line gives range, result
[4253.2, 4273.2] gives 33.1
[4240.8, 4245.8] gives 32.1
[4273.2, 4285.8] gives 28.4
